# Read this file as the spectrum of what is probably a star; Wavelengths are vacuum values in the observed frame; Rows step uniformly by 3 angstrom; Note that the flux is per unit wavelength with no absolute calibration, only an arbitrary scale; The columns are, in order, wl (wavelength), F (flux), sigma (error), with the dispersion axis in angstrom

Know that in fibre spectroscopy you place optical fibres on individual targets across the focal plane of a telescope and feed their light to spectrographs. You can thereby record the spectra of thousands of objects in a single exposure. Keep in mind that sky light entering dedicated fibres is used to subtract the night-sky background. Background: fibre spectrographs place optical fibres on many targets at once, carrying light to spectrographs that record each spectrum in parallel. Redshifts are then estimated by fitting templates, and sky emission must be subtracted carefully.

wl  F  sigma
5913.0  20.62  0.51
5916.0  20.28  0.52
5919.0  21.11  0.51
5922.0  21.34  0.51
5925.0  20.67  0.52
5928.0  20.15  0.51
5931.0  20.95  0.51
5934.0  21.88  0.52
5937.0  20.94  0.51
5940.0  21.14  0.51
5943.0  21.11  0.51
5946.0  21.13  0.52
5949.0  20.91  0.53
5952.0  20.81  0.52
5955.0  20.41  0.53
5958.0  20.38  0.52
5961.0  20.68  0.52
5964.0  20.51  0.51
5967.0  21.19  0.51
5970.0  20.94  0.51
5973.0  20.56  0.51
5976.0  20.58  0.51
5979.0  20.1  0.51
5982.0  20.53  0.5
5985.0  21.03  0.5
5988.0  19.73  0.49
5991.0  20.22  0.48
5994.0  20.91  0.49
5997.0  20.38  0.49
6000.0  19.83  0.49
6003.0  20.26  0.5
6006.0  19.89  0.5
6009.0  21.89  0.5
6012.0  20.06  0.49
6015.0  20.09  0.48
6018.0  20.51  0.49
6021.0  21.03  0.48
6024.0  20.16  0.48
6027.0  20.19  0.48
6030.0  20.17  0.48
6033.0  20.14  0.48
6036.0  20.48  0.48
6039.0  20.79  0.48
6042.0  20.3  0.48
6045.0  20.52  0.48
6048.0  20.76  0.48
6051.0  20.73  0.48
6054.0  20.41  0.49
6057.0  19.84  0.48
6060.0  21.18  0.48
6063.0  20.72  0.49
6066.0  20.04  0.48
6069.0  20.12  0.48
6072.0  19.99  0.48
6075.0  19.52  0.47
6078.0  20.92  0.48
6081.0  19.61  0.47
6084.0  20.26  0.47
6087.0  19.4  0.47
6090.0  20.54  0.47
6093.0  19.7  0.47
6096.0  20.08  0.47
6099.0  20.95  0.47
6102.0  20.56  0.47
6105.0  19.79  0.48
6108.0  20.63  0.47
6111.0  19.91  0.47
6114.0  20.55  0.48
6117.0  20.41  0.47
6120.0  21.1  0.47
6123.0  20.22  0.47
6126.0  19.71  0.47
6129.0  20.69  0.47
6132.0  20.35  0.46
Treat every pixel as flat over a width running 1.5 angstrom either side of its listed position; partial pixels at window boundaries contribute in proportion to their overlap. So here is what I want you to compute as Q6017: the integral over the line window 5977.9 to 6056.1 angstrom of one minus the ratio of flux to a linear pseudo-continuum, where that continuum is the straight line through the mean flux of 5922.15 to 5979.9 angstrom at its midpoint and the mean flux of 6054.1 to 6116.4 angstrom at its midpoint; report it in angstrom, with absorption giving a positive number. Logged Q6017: 0.4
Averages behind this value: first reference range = 20.8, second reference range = 20.2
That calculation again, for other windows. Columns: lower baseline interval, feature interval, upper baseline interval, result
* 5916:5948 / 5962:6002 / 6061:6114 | 0.5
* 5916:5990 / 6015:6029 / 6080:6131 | 0.1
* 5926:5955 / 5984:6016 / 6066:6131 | 0.5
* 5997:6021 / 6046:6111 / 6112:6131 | 0.5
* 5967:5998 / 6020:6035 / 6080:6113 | 0.0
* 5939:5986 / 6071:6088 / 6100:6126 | 0.4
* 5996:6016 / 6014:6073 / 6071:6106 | -0.5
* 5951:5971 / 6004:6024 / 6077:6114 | 0.0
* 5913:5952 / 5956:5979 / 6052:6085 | 0.1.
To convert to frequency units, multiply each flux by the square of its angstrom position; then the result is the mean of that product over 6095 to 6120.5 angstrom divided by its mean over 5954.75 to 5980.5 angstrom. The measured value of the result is 1.04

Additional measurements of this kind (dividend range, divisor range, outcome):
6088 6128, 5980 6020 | 1.03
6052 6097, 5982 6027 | 1.01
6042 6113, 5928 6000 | 1.02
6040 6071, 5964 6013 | 1.02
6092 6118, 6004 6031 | 1.02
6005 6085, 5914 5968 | 1.01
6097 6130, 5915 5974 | 1.03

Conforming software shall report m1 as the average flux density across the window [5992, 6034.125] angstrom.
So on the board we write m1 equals 20.4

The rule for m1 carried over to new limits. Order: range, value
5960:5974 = 20.8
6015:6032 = 20.4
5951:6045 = 20.5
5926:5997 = 20.7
